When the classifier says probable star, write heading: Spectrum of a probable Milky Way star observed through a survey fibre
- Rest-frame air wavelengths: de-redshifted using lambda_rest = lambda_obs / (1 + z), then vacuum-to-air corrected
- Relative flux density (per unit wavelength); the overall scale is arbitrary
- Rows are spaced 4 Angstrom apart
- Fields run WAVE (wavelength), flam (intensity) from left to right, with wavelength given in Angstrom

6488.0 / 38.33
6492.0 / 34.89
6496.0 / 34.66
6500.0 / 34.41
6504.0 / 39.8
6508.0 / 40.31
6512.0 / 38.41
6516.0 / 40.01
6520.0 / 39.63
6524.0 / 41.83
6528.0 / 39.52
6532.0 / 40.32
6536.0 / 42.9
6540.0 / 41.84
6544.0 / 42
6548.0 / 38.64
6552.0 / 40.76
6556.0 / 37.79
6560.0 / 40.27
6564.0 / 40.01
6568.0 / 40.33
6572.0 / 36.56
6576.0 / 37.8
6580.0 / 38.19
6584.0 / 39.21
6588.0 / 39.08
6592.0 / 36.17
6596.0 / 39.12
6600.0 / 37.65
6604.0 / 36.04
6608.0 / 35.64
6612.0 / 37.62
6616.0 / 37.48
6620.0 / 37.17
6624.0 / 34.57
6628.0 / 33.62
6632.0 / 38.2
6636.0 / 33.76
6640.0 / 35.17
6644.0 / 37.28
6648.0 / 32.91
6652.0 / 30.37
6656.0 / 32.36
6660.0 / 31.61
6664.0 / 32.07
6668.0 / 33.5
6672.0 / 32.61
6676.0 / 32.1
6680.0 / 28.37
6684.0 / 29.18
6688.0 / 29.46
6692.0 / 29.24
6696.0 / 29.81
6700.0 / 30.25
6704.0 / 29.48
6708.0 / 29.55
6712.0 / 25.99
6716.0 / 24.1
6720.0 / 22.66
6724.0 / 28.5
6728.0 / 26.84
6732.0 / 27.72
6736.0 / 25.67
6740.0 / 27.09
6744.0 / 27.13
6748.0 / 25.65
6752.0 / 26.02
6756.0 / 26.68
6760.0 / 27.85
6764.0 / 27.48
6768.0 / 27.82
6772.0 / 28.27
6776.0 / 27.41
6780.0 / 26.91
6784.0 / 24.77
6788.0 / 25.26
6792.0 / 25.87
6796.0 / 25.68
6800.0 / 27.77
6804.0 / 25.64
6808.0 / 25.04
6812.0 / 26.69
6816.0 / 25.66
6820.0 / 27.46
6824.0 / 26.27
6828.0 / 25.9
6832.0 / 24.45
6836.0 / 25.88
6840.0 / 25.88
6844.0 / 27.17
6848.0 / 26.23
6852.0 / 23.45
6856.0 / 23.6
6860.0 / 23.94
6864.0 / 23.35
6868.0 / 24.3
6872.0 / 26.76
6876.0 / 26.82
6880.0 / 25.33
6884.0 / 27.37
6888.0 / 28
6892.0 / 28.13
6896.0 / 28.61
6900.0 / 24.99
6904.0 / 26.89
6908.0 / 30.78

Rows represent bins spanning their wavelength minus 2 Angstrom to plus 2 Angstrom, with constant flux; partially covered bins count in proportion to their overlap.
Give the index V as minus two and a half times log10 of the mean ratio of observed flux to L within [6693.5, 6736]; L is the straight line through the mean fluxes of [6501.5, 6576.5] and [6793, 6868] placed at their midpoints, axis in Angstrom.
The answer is 0.142 mag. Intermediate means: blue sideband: 39.9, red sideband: 25.5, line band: 27.4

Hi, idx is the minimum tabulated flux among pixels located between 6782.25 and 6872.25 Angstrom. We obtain 23.35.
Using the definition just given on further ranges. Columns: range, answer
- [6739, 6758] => 25.65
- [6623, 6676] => 30.37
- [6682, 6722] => 22.66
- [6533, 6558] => 37.79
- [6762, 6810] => 24.77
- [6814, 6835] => 24.45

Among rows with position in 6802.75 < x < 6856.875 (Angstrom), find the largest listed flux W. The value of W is 27.46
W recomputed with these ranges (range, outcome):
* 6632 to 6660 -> 38.2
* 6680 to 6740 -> 30.25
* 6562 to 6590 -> 40.33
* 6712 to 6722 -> 25.99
